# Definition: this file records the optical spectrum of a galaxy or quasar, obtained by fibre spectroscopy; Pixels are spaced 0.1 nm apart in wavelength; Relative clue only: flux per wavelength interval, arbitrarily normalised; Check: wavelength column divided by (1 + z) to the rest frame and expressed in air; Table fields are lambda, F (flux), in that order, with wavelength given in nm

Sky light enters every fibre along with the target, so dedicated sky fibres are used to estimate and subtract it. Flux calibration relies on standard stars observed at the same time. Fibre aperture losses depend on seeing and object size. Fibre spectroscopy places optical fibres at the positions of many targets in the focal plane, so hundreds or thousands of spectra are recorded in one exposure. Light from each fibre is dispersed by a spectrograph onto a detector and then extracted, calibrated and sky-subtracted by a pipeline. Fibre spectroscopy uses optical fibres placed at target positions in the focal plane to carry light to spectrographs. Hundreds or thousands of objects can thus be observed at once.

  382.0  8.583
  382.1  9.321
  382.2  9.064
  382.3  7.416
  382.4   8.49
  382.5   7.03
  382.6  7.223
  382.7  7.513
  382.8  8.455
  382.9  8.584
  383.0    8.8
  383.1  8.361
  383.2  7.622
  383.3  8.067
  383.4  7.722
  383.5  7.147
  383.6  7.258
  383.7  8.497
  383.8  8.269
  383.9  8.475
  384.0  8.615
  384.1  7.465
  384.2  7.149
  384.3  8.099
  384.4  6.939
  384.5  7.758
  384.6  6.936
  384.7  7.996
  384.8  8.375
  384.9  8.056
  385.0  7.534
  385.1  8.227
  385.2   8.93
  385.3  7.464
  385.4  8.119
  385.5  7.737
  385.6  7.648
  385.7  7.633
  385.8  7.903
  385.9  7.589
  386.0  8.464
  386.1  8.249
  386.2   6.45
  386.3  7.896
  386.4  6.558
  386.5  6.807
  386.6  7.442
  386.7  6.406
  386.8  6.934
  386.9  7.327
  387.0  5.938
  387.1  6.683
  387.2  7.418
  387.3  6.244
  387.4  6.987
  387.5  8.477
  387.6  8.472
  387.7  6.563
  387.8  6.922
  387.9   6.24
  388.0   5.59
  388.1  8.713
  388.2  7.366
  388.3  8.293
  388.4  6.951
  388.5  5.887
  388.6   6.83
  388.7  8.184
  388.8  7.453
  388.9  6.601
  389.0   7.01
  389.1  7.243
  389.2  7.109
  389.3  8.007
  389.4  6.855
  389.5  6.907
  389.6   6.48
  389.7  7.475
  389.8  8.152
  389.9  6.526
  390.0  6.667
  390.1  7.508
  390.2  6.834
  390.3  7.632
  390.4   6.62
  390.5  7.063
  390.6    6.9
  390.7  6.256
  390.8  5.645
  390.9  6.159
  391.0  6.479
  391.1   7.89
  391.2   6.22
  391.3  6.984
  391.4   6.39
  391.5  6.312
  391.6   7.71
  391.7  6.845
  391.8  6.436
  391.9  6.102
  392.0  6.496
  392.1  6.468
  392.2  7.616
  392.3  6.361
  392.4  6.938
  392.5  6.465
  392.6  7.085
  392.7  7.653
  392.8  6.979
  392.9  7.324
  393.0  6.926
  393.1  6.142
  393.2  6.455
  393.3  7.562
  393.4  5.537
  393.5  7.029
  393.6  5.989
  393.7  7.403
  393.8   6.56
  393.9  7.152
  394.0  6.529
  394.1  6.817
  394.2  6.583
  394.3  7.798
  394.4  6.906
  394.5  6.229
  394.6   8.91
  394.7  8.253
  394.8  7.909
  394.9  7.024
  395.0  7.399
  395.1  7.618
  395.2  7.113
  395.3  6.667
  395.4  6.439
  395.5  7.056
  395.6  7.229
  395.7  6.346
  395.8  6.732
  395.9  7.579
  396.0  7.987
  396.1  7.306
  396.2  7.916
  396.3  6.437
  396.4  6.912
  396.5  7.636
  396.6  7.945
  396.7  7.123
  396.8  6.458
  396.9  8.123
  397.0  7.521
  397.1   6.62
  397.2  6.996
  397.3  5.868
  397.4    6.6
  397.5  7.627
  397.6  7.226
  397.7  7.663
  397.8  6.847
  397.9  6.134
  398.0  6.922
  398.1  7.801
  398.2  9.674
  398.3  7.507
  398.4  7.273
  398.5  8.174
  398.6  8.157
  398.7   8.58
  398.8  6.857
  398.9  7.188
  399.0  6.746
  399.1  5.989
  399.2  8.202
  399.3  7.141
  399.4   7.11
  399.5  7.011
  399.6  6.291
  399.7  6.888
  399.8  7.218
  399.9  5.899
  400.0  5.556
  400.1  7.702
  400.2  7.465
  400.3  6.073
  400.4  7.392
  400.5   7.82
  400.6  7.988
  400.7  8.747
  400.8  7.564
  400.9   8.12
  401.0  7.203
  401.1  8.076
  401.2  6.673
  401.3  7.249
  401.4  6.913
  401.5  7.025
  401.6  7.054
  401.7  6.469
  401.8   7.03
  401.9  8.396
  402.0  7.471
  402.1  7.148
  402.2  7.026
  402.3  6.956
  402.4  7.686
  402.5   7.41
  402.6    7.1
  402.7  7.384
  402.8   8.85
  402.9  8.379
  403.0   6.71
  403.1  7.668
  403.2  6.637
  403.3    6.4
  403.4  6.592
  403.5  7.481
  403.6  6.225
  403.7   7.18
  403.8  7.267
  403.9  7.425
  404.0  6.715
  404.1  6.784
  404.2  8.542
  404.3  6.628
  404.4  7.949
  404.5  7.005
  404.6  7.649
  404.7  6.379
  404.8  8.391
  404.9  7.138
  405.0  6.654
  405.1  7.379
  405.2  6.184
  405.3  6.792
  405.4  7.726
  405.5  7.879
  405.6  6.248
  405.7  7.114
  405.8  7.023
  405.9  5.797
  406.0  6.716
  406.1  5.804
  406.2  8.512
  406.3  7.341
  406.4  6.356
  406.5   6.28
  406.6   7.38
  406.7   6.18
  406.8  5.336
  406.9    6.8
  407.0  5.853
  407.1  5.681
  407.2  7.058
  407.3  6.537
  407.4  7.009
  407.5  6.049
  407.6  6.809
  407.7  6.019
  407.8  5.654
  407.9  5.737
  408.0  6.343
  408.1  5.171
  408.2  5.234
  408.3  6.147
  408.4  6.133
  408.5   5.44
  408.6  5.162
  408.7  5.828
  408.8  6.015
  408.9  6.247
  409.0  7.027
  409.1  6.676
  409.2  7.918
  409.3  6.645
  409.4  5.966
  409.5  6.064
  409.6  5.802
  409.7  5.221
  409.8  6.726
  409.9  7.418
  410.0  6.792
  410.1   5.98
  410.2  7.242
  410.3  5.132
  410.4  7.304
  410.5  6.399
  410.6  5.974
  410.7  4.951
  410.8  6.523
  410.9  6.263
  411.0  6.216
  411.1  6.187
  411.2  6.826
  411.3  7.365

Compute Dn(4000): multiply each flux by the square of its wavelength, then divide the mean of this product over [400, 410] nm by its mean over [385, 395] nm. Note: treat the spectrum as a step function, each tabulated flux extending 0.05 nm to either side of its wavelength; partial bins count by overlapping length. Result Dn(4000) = 1.0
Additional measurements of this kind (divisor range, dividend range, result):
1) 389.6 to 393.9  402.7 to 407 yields 1.10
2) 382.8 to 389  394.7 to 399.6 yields 1.02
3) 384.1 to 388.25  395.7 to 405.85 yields 1.05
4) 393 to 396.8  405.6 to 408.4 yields 0.95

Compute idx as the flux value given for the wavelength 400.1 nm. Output 7.702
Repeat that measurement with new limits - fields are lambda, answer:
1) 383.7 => 8.497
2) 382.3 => 7.416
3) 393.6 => 5.989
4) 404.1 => 6.784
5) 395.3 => 6.667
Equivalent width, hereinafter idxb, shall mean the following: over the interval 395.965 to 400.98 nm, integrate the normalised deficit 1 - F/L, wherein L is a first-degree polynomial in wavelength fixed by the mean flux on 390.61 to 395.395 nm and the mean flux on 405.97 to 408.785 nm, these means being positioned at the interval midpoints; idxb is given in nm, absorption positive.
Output -0.49 nm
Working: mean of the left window 6.88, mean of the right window 6.23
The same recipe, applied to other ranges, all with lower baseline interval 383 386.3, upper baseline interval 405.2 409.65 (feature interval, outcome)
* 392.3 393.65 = 0.103 nm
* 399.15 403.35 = -0.294 nm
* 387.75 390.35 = 0.150 nm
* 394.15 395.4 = -0.022 nm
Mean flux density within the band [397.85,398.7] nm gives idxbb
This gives 7.76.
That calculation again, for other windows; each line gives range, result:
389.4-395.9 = 6.91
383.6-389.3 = 7.45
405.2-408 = 6.57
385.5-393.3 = 7.03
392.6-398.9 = 7.19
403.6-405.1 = 7.23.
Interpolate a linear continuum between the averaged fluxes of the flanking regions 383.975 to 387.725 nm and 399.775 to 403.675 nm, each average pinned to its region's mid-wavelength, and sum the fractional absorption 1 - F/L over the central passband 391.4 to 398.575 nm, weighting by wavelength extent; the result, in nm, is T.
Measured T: 0.27 nm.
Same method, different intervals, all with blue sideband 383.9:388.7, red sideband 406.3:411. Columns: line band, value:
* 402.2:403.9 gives -0.184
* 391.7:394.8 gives 0.067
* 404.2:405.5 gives -0.160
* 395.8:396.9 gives -0.071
